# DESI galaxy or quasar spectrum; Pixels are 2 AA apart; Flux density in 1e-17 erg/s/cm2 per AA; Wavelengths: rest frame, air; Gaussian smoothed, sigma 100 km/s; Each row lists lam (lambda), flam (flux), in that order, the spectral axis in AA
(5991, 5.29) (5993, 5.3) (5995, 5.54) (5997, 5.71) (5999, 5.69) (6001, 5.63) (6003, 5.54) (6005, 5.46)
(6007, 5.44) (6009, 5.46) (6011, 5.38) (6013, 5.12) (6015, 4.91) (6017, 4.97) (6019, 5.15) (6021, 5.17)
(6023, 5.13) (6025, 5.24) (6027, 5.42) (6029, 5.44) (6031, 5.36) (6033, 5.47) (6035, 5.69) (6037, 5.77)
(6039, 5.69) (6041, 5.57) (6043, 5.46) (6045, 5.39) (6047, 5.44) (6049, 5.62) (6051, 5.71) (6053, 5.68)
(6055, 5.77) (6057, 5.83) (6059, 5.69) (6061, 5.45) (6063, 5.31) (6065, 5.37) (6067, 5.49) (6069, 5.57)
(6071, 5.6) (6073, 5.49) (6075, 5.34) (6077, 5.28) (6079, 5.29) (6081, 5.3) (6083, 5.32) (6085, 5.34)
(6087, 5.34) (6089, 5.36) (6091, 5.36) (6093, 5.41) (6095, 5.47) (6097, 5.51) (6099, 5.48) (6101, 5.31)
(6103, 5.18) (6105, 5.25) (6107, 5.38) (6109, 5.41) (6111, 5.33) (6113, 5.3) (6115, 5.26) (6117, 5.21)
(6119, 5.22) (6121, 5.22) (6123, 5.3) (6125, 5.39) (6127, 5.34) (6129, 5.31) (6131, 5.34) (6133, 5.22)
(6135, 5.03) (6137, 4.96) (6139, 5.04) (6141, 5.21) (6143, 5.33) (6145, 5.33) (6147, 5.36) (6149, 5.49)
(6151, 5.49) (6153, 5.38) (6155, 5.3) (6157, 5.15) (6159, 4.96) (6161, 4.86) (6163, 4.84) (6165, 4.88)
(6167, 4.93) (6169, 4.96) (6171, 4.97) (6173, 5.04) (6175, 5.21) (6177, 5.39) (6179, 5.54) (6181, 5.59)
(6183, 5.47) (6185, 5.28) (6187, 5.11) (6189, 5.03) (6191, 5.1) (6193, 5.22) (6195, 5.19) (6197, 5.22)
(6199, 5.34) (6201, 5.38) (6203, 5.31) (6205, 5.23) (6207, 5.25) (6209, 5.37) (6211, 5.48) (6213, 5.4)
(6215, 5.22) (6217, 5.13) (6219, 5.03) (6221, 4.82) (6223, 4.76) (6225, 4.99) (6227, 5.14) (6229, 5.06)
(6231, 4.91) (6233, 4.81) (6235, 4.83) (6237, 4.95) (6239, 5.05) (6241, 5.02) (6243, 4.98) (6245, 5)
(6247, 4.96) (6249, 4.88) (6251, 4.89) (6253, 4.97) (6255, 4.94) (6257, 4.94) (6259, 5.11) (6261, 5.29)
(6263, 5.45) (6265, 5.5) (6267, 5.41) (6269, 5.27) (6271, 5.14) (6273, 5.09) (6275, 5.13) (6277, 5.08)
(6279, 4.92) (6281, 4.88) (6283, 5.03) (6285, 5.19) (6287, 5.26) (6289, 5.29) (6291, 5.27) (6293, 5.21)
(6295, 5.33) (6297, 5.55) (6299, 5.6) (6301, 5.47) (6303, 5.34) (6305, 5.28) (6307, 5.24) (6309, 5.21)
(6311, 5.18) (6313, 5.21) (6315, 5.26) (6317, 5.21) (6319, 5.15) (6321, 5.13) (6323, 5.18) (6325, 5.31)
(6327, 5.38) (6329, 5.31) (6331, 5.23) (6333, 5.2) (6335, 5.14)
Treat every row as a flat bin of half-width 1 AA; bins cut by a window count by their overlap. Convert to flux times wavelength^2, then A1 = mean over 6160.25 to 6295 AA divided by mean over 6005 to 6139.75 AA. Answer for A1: 1.00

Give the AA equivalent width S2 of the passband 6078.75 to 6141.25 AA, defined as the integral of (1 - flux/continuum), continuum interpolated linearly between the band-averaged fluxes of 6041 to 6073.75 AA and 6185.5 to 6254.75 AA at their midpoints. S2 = 1.3 AA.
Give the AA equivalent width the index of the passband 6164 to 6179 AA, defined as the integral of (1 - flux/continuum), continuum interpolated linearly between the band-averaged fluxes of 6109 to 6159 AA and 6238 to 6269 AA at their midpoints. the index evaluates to 0.4 AA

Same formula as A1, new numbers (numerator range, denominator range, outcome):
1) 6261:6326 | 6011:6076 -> 1.04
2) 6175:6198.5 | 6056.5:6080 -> 1.00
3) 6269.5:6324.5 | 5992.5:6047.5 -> 1.05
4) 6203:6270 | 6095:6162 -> 1.00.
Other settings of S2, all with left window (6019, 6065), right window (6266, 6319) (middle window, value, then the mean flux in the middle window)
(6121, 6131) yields 0.16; 5.32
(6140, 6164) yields 0.71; 5.23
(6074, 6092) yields 0.44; 5.33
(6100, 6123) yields 0.62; 5.28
